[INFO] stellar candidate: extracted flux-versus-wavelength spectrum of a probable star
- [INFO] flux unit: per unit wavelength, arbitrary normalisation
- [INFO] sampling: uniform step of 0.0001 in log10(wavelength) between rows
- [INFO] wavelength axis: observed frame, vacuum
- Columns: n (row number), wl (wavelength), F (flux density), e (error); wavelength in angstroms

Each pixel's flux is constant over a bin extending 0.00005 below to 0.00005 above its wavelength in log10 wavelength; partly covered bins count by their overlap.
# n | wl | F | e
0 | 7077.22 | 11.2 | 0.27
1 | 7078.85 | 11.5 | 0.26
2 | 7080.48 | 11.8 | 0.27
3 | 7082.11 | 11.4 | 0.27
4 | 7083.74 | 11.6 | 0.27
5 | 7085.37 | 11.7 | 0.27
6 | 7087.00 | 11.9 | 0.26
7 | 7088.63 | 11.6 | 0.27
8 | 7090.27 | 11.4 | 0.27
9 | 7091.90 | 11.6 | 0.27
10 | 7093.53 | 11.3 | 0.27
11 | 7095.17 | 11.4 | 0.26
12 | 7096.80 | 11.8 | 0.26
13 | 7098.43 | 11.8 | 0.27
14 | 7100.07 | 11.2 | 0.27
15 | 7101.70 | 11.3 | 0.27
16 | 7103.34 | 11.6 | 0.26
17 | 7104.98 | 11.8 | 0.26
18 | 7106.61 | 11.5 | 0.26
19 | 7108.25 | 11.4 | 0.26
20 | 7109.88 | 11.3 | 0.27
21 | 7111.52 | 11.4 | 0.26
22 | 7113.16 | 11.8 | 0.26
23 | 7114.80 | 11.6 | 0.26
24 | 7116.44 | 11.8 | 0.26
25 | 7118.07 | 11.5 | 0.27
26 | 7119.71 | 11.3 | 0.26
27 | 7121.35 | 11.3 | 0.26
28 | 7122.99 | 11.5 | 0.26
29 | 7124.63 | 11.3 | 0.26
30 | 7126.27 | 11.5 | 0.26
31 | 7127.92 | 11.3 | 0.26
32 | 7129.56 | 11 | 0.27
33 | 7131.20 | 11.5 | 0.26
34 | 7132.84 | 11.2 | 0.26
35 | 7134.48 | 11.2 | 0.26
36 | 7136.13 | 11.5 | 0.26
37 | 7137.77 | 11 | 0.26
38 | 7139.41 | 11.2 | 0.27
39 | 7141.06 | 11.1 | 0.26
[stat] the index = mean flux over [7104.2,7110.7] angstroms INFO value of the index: 11.5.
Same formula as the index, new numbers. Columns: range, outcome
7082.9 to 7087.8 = 11.7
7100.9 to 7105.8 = 11.6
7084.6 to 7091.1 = 11.6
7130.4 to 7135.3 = 11.3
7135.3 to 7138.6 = 11.2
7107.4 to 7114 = 11.5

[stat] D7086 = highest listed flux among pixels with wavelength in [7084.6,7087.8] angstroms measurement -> 11.9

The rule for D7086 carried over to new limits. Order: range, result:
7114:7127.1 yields 11.8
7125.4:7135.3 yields 11.5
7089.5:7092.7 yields 11.6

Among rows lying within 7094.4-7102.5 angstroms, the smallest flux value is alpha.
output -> 11.2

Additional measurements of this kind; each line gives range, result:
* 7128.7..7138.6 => 11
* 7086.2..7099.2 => 11.3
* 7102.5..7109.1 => 11.4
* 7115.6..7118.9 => 11.5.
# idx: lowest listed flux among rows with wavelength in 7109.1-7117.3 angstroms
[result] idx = 11.3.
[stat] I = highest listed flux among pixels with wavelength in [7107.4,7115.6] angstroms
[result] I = 11.8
